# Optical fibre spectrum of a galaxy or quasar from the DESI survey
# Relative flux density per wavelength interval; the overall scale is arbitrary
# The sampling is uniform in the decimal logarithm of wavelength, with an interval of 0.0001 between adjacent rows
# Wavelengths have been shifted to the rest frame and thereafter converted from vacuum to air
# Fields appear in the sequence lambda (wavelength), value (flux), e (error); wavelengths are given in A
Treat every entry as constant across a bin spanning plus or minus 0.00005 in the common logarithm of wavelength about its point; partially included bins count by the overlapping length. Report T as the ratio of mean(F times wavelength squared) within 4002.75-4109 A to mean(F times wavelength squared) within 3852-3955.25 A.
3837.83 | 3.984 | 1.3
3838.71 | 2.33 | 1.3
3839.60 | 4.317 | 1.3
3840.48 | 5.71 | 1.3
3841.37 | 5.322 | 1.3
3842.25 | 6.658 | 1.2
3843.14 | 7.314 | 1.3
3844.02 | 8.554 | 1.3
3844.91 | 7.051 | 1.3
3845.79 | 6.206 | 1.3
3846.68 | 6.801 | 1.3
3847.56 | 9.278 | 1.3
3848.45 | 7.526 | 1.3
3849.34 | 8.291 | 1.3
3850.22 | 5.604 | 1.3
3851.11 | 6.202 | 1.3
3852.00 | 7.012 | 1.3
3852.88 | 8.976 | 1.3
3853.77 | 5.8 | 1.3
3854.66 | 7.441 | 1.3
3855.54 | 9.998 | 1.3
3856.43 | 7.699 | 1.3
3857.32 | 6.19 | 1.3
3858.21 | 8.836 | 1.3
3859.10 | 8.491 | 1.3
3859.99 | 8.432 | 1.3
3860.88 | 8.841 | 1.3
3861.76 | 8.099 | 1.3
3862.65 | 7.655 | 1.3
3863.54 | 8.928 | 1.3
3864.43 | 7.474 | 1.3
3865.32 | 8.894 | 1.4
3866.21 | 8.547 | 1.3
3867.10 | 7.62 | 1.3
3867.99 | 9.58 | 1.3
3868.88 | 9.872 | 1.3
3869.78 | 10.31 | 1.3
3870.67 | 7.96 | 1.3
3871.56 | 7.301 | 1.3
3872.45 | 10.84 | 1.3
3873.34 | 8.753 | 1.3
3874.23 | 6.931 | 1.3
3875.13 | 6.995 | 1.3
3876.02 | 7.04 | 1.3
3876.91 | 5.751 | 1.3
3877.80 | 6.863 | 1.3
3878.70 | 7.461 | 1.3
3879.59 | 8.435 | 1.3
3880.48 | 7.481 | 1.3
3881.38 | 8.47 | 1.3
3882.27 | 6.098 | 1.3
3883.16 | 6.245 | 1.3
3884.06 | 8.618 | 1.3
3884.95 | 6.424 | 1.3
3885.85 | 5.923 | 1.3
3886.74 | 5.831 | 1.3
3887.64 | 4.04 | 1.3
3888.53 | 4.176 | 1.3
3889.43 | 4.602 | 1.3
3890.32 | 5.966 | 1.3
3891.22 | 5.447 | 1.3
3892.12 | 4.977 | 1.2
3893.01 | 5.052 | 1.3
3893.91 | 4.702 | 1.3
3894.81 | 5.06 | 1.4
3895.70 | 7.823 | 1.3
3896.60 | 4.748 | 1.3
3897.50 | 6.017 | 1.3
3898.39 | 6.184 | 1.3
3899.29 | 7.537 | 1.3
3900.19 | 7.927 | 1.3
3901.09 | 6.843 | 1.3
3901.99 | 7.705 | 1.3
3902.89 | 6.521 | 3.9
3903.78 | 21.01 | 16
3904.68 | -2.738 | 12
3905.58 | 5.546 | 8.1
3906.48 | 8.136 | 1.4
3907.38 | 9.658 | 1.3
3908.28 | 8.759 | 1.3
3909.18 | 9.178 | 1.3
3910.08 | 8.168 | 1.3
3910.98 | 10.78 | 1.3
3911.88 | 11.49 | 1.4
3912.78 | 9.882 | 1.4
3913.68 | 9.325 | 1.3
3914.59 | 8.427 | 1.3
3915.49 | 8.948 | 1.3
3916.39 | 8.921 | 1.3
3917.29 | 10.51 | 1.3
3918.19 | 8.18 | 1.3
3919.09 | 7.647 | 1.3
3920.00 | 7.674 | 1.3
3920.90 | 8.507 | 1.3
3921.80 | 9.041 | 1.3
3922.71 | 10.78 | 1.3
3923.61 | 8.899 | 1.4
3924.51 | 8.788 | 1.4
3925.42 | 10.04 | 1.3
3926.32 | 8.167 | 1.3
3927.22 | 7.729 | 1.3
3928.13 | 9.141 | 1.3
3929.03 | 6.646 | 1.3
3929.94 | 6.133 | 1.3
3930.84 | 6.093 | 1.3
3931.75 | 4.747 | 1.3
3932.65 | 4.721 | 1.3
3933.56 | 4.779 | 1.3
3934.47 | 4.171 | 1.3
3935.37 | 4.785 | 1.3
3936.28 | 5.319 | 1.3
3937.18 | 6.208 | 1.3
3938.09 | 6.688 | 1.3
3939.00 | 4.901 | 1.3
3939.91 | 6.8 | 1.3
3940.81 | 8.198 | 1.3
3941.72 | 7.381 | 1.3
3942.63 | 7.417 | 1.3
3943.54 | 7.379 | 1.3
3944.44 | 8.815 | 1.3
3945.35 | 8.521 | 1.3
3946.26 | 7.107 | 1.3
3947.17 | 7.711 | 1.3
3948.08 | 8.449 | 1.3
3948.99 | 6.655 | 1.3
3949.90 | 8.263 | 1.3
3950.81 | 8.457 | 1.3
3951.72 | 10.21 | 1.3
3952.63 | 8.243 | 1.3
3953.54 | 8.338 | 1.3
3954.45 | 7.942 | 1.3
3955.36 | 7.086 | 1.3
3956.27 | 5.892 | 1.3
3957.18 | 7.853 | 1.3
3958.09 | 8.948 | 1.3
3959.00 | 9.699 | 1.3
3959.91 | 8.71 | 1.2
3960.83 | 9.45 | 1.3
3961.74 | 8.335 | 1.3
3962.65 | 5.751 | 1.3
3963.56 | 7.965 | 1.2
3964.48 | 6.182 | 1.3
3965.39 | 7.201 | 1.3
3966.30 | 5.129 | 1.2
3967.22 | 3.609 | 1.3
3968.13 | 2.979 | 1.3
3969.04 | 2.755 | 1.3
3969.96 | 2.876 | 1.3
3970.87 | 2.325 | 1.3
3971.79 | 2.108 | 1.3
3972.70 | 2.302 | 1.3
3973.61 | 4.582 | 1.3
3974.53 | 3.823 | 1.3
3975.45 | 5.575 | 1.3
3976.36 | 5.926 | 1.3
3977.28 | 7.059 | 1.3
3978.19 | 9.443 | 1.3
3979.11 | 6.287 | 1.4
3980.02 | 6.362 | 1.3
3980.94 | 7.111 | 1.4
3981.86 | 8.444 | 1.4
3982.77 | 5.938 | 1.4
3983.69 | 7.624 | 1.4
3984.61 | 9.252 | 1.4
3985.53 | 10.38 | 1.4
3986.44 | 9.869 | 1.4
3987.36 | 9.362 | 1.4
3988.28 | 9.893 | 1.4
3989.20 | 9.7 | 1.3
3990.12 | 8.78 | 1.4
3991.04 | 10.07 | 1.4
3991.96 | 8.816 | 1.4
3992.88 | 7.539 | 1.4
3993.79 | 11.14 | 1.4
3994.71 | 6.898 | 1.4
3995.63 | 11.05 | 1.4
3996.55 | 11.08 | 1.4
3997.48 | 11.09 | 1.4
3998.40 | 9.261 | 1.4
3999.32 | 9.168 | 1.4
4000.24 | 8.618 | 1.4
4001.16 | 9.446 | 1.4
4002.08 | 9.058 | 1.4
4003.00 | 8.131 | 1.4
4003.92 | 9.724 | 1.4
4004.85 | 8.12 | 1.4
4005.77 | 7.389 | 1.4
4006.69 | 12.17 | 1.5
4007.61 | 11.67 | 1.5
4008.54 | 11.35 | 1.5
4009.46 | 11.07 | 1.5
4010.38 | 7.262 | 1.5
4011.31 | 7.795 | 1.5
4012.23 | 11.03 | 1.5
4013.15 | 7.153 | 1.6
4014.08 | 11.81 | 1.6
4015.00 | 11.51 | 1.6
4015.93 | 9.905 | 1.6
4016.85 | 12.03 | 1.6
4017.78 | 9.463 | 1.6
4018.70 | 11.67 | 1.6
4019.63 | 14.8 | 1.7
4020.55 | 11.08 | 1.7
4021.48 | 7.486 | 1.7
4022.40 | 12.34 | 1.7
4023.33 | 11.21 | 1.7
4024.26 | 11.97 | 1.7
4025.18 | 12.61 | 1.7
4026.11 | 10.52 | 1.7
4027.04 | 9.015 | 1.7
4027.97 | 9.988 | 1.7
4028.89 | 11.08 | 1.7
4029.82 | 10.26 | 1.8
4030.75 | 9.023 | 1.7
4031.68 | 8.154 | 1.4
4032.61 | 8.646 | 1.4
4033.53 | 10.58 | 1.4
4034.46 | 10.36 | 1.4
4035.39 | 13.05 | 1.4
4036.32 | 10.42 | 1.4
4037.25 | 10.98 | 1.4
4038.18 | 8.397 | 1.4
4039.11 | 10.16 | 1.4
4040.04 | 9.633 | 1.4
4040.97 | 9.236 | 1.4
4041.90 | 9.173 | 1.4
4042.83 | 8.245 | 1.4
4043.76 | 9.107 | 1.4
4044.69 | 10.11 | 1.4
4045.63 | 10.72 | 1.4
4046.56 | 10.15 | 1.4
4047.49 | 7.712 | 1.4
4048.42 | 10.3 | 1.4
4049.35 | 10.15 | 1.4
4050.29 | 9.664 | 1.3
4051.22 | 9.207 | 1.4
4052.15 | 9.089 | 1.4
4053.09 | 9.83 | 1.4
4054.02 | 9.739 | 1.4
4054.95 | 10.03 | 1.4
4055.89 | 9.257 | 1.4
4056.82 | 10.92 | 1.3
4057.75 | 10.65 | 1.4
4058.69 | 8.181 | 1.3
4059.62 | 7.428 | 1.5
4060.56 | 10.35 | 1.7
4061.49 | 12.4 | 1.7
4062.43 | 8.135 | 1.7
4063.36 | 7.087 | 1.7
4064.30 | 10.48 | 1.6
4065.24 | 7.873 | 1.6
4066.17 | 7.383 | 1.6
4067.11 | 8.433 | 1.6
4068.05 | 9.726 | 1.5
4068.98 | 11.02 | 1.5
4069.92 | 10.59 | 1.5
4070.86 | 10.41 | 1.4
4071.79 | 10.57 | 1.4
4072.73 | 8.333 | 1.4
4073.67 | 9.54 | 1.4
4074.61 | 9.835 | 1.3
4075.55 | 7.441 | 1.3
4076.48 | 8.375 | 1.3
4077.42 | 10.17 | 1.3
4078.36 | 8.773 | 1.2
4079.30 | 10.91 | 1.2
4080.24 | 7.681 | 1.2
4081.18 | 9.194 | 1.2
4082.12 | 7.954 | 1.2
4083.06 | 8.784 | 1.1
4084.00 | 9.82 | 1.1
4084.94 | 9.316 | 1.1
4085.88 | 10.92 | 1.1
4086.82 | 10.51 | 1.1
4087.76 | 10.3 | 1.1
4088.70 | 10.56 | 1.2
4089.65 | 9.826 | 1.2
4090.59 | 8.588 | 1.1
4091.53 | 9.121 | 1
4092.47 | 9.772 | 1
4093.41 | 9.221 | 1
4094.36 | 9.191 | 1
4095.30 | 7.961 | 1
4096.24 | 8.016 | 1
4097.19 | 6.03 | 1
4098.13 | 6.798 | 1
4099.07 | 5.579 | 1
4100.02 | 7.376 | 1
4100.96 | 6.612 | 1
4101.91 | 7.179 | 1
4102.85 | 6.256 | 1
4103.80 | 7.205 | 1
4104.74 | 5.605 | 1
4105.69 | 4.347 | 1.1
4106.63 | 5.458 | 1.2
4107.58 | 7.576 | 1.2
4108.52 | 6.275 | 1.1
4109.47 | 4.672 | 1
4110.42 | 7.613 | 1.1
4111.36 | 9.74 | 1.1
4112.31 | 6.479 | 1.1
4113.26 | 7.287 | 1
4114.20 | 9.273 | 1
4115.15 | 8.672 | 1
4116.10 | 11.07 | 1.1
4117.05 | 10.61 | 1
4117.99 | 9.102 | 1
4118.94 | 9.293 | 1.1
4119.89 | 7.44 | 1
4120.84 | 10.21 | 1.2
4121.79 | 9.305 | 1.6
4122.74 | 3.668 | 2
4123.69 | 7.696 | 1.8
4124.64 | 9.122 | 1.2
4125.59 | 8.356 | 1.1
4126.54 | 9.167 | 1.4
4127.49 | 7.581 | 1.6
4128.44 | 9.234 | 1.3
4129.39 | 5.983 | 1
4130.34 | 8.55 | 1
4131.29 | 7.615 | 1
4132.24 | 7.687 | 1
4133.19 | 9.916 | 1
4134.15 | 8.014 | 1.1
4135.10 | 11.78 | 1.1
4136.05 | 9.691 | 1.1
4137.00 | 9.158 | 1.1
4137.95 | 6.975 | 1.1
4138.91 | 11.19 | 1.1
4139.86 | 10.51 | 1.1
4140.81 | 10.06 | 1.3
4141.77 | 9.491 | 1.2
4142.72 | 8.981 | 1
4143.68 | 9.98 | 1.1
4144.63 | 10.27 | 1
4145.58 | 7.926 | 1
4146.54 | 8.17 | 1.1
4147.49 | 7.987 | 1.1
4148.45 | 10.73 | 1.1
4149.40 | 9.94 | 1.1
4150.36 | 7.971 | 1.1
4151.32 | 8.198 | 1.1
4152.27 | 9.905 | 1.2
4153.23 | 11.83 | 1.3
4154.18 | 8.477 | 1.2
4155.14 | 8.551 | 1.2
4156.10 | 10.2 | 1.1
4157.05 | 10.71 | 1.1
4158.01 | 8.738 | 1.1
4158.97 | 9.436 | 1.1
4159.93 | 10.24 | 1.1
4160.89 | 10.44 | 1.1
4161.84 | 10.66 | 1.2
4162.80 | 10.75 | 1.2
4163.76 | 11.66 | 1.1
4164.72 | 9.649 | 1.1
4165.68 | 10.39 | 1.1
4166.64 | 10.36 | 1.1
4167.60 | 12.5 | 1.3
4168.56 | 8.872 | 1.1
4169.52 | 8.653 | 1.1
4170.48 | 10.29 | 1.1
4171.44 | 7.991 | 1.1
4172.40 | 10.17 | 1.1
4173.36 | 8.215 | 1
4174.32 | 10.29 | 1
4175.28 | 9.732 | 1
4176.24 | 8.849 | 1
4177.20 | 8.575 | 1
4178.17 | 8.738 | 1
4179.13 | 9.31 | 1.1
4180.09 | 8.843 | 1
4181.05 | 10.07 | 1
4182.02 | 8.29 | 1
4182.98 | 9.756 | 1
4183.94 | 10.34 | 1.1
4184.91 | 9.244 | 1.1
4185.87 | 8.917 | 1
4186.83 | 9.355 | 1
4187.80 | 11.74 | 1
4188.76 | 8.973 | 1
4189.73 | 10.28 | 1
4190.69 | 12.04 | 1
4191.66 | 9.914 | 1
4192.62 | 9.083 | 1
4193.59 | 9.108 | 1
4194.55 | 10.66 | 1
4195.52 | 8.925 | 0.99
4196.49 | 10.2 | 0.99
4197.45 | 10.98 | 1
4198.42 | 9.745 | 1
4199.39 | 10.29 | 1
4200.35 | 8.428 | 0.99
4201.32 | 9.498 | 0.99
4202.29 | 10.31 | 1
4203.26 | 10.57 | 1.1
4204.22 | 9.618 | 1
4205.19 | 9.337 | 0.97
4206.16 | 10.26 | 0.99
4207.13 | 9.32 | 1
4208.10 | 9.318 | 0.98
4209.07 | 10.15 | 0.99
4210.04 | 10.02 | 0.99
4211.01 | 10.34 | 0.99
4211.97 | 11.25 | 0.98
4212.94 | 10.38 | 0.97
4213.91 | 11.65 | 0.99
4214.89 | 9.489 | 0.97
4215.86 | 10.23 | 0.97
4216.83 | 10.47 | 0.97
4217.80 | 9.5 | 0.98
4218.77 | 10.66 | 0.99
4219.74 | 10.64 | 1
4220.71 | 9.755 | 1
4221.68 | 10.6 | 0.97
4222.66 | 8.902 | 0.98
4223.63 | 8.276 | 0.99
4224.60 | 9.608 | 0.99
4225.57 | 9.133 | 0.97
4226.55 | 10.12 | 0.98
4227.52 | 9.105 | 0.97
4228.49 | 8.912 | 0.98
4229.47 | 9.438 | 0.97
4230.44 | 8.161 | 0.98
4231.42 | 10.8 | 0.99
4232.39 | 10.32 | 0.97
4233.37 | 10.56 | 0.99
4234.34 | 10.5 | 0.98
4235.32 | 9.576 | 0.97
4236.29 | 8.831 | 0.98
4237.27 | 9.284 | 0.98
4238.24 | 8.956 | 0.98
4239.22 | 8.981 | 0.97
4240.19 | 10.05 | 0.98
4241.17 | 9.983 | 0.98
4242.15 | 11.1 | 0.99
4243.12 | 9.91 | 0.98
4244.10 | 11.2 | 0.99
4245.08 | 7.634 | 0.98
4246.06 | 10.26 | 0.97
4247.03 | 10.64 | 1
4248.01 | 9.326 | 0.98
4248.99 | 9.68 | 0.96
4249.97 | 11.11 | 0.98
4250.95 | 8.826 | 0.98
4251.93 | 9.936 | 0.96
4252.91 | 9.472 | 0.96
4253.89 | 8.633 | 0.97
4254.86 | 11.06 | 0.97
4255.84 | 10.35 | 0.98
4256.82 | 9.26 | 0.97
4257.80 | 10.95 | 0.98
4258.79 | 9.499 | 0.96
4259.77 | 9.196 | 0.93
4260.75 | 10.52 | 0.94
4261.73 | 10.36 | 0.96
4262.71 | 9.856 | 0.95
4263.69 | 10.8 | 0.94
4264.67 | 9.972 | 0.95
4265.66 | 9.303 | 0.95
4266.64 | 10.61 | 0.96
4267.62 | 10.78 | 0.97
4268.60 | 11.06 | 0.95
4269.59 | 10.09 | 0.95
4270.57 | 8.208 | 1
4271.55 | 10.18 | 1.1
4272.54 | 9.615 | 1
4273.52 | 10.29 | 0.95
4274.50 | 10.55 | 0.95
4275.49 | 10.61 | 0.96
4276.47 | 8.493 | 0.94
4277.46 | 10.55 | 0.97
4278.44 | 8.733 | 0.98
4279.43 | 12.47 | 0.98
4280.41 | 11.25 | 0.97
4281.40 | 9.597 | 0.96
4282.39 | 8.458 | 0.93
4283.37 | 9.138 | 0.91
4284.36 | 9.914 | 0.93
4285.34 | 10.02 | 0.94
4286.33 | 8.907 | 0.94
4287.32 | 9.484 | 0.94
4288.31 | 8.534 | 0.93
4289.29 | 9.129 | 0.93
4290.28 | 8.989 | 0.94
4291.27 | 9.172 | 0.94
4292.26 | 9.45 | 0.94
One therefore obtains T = 1.3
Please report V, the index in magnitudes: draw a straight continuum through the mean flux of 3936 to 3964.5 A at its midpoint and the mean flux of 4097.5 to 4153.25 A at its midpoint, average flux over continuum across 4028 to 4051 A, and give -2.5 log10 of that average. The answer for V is -0.222 mag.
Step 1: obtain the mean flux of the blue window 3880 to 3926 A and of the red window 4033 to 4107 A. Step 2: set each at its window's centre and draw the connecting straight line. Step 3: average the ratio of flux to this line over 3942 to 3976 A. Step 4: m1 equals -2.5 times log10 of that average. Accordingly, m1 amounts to 0.21 mag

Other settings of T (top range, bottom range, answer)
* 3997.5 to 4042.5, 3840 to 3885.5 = 1.42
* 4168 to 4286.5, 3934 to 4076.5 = 1.26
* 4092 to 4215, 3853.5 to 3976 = 1.41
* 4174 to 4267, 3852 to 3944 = 1.54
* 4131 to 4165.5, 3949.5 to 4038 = 1.19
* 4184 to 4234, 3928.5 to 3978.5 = 1.74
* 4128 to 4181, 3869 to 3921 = 1.44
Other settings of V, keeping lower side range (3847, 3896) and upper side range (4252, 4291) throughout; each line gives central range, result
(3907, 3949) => -0.02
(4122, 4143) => 0.04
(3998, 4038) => -0.23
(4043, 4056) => -0.14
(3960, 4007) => 0.08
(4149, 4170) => -0.09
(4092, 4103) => 0.16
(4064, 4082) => -0.08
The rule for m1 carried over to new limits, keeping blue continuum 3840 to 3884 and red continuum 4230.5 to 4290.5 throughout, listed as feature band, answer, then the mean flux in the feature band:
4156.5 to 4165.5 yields -0.10 mag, 10.3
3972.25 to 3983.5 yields 0.34 mag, 6.11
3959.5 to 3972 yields 0.46 mag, 5.43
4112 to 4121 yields 0.02 mag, 8.95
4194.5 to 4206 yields -0.04 mag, 9.86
